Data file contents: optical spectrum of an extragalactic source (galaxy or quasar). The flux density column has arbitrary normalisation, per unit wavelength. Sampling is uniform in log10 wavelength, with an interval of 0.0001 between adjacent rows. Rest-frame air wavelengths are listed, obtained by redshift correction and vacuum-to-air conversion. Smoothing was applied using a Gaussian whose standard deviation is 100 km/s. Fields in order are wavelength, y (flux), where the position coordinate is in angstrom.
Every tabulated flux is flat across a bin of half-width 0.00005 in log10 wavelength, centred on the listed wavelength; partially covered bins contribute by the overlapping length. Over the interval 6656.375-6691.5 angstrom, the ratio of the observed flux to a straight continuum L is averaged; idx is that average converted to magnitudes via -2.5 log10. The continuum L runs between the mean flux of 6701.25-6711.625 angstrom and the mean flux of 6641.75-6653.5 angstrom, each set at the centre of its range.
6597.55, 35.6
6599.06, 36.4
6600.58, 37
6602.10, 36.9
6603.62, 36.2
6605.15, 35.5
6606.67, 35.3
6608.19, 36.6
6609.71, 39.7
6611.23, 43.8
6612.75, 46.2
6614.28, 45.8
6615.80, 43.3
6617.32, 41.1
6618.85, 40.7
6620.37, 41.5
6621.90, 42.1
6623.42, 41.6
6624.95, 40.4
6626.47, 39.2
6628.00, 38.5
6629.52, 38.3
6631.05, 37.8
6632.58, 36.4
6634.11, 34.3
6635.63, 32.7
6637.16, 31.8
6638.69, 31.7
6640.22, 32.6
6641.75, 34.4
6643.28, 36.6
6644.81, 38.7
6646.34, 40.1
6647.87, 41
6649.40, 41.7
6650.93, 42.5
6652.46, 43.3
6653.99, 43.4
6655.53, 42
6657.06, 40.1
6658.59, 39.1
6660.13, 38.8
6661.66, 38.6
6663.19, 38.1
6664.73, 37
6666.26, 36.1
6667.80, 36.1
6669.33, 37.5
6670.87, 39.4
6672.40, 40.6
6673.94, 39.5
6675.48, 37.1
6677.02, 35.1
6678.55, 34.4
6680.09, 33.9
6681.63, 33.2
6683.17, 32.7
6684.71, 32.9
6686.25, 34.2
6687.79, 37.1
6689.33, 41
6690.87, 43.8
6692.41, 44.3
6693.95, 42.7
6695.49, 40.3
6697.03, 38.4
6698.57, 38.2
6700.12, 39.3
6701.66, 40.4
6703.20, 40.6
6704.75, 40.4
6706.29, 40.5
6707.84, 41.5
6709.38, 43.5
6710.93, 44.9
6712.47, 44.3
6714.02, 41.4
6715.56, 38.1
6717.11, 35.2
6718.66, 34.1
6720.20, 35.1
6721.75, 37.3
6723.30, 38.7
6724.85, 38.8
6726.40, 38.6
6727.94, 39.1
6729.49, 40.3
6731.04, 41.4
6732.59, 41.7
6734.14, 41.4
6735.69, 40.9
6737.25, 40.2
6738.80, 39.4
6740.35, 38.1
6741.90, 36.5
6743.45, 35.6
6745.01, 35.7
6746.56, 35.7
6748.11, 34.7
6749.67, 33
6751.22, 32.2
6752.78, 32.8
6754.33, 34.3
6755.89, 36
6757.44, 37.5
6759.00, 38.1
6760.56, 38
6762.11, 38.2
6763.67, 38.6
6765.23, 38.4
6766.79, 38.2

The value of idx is 0.10 mag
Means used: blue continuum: 40.2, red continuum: 41.7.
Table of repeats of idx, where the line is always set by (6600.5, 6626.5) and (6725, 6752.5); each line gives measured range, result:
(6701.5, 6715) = -0.10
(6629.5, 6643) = 0.16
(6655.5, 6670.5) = 0.03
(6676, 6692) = 0.08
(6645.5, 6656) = -0.06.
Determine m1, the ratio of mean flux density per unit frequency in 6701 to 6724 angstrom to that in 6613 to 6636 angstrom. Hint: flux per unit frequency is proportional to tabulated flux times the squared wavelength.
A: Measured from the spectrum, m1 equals 1.0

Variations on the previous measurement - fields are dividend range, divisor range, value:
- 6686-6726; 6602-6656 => 1.05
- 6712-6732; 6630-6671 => 1.04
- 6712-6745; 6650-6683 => 1.03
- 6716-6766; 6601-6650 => 1.00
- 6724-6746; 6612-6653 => 1.03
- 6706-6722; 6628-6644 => 1.17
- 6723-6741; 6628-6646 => 1.16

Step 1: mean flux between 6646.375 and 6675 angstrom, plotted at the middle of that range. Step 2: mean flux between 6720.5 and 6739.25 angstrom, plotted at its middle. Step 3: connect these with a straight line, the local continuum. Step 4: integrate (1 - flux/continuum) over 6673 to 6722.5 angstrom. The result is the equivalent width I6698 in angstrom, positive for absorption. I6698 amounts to 1.34 angstrom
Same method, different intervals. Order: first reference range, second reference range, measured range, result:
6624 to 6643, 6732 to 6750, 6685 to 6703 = -1.4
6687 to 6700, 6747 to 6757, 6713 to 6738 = -1.3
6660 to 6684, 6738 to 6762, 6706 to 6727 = -1.8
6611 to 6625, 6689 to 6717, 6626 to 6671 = 4.5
